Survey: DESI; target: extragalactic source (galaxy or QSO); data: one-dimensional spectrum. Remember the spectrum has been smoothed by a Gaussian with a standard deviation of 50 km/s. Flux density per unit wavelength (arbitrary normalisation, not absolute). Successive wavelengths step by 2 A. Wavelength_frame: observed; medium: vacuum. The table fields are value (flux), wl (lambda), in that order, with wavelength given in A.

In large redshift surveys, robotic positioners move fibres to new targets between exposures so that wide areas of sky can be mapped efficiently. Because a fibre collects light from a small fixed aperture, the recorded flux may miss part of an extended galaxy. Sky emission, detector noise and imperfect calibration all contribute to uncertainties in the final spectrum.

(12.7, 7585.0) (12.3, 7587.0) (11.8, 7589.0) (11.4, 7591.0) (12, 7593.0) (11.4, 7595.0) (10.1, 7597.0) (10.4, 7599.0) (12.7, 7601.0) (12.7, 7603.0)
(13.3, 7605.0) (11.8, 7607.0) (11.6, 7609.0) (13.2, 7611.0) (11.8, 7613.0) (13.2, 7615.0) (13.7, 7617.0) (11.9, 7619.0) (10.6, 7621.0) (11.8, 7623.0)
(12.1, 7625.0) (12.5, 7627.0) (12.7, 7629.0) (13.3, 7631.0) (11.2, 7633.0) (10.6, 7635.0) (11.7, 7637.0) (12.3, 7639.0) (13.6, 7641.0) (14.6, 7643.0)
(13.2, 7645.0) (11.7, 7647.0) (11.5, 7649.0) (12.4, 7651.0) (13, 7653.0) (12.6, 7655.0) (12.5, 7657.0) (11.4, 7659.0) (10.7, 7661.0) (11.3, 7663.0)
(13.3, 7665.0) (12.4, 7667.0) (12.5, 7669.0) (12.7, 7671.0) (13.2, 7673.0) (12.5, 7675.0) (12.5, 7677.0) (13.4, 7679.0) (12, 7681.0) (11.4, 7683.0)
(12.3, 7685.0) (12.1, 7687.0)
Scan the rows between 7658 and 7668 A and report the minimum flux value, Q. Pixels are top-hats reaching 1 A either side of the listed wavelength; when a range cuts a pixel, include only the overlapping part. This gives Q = 10.7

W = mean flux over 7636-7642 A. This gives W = 12.5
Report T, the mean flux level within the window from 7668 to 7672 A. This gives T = 12.6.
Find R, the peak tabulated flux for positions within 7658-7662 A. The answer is 11.4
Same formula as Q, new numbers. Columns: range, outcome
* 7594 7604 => 10.1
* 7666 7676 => 12.4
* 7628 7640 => 10.6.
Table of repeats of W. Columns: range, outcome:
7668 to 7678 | 12.7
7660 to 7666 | 11.8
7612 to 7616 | 12.5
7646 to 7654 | 12.1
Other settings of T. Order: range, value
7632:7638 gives 11.2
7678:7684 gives 12.3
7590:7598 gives 11.2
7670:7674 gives 12.9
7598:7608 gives 12.2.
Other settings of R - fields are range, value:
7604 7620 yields 13.7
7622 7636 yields 13.3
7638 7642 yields 13.6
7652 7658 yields 13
